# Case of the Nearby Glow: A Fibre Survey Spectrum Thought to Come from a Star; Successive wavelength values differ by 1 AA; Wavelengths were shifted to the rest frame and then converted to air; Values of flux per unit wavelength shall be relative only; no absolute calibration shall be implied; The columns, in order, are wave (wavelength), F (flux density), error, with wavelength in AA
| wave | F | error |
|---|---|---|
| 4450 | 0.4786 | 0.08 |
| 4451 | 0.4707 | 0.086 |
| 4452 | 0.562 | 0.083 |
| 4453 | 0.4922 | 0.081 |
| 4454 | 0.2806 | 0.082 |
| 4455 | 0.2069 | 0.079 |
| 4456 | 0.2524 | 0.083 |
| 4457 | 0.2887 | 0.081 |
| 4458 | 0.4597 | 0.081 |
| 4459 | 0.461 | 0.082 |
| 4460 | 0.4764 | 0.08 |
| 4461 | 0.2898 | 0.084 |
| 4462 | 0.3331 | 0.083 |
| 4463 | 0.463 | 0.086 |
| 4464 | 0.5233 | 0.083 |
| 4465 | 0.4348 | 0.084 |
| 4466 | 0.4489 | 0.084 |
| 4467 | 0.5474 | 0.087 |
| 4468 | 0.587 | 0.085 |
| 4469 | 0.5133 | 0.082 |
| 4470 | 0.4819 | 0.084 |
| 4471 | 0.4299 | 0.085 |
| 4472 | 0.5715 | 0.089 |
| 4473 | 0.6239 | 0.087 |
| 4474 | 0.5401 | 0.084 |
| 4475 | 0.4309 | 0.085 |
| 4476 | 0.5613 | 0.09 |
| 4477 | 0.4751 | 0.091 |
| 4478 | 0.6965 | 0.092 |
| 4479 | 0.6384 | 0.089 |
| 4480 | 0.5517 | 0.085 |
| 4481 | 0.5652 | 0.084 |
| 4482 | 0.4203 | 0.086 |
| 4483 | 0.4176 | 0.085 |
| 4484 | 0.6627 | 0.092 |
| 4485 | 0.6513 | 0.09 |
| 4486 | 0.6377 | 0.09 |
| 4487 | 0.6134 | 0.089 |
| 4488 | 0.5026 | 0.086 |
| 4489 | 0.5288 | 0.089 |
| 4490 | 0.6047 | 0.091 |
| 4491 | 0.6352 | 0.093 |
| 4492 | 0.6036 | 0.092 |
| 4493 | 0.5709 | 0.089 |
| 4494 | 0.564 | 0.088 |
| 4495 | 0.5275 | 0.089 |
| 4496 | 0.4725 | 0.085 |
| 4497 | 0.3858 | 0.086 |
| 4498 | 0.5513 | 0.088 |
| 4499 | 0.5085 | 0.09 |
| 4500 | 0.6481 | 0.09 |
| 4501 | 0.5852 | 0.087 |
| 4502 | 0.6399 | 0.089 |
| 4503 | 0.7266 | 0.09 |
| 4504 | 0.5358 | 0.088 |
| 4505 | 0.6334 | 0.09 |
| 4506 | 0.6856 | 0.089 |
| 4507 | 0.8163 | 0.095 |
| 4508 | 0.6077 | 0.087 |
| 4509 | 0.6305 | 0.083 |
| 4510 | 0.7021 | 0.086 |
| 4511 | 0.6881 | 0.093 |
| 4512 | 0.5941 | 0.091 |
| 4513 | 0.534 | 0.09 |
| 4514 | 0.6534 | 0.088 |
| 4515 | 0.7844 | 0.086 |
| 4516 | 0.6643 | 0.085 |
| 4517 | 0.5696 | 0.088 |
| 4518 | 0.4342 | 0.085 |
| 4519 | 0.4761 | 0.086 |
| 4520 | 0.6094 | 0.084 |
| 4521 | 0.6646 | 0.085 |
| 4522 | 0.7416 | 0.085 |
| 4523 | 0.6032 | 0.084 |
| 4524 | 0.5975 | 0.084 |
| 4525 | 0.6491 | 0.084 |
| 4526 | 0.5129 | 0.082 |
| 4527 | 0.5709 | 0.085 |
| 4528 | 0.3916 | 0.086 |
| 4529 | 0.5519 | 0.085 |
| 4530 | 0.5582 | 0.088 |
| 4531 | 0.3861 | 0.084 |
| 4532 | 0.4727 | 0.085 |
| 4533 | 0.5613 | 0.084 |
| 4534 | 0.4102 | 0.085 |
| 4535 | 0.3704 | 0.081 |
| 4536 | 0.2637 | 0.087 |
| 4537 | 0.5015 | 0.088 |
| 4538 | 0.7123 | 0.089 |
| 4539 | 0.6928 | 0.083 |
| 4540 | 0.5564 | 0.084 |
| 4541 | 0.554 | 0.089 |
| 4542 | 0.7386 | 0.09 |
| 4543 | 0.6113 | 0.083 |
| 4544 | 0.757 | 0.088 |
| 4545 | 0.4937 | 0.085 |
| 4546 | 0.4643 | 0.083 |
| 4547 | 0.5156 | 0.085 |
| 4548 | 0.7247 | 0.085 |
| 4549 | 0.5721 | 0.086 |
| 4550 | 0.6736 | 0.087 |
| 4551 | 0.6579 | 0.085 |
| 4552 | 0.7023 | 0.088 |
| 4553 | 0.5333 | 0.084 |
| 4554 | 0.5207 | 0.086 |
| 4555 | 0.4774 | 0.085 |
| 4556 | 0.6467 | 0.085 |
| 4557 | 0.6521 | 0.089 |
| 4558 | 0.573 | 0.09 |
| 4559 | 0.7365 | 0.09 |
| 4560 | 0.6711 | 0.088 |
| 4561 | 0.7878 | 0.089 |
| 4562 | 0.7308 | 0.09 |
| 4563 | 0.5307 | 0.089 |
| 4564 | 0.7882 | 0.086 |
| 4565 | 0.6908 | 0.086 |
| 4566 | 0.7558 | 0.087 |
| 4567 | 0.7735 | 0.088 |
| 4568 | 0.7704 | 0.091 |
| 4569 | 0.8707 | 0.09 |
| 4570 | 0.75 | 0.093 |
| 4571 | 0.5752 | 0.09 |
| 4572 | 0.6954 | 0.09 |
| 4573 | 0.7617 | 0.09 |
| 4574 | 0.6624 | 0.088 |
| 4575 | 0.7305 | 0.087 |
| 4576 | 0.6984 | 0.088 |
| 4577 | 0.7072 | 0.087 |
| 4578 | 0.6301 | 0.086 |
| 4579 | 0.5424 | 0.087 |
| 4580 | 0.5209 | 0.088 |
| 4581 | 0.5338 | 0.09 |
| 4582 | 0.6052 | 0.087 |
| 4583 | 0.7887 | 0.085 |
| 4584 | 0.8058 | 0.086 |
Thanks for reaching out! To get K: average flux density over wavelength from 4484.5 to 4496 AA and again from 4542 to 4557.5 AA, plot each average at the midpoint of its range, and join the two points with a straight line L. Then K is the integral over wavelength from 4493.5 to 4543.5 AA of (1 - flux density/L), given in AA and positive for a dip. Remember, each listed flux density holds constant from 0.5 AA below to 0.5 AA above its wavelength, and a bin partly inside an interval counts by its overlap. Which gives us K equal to 1.2 AA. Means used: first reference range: 0.581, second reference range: 0.605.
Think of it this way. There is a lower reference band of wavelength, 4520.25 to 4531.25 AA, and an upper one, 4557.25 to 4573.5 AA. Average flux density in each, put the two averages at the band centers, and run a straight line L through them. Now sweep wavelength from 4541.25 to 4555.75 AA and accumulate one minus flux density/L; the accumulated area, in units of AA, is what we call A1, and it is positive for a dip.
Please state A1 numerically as 1.1 AA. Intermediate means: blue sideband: 0.571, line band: 0.603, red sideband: 0.715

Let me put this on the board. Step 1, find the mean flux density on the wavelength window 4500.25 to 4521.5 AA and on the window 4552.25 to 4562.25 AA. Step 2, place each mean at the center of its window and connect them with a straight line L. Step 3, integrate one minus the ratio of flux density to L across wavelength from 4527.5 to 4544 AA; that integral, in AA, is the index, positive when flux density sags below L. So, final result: 2.7 AA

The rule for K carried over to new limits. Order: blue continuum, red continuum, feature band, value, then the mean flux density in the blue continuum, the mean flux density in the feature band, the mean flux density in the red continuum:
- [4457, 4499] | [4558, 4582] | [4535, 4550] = 1.4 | 0.52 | 0.579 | 0.688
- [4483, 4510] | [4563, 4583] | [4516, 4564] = 4.9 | 0.596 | 0.581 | 0.686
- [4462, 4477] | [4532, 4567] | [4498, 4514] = -2.4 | 0.504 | 0.634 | 0.607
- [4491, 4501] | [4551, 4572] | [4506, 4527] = -1.5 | 0.544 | 0.627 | 0.677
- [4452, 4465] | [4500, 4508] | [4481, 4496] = 0.0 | 0.387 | 0.564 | 0.656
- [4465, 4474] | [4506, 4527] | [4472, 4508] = -0.7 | 0.521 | 0.578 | 0.627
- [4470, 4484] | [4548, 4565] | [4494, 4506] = -0.1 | 0.535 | 0.57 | 0.645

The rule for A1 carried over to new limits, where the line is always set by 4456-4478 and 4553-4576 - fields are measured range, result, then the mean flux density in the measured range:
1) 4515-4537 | 2.5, 0.532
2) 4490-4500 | -0.2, 0.545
